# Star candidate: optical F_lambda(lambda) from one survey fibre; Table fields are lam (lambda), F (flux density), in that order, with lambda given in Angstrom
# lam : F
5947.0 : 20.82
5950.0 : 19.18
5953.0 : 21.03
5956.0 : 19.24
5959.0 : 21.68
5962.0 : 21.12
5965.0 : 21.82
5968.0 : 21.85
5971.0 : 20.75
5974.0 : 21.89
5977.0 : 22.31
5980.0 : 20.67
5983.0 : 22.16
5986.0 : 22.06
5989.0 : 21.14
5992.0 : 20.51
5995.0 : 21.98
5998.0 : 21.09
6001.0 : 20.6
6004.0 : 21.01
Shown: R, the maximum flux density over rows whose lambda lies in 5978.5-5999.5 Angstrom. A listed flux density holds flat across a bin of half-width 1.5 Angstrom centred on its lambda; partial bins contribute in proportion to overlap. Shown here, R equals 22.16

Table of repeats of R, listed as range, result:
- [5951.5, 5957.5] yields 21.03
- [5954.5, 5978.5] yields 22.31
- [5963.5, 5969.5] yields 21.85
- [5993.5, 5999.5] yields 21.98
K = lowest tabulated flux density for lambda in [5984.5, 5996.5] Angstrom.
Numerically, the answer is 20.51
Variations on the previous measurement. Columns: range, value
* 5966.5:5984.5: 20.67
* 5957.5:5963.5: 21.12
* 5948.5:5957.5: 19.18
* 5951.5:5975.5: 19.24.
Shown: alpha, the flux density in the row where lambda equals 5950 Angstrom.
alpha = 19.18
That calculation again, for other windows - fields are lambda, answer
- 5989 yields 21.14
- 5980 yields 20.67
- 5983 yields 22.16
